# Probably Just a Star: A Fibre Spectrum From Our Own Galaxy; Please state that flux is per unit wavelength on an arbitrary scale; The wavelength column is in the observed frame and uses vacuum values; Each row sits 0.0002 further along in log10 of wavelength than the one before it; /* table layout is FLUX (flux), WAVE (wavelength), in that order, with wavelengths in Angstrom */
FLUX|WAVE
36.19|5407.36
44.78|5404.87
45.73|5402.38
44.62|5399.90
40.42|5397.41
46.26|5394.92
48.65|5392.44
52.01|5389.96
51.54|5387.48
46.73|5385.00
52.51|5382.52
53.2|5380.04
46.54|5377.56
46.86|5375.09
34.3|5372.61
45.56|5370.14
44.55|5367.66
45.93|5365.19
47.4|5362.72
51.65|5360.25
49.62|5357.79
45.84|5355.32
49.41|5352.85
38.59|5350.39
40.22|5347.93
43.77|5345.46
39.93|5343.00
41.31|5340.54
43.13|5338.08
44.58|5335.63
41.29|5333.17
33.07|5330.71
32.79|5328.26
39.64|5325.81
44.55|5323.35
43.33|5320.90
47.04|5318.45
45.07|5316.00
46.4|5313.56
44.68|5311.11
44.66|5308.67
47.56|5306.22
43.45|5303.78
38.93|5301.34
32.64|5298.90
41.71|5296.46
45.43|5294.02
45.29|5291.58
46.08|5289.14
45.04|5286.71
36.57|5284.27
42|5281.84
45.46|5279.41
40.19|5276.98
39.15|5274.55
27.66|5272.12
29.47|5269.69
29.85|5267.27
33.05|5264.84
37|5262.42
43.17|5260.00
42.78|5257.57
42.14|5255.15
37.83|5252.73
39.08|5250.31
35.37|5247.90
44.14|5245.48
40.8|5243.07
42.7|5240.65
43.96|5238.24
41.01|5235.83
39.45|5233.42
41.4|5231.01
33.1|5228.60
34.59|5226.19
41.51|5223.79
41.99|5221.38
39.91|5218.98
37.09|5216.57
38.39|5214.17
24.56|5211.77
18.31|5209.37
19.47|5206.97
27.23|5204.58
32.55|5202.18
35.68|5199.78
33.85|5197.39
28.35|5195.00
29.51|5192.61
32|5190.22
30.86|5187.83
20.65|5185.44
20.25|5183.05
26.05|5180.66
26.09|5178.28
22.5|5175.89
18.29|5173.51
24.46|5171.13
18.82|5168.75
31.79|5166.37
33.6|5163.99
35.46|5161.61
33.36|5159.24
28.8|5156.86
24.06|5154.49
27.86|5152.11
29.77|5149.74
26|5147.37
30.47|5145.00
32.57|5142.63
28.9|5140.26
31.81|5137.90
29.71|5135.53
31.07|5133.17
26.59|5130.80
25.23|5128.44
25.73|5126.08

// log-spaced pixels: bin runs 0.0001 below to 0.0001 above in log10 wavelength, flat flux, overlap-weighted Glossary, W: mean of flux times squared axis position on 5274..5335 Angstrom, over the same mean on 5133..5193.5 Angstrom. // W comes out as 1.6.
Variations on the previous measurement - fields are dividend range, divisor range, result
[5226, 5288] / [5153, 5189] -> 1.52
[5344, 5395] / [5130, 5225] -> 1.72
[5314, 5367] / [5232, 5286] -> 1.15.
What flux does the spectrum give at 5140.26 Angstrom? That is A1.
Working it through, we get 28.9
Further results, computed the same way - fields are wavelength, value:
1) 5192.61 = 29.51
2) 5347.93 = 40.22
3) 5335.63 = 44.58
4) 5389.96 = 52.01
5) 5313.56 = 46.4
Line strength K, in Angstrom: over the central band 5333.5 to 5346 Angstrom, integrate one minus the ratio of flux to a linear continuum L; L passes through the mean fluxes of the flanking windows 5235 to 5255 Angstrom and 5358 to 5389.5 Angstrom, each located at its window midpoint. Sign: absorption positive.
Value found 0.89 Angstrom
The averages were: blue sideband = 40.7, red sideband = 47.4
